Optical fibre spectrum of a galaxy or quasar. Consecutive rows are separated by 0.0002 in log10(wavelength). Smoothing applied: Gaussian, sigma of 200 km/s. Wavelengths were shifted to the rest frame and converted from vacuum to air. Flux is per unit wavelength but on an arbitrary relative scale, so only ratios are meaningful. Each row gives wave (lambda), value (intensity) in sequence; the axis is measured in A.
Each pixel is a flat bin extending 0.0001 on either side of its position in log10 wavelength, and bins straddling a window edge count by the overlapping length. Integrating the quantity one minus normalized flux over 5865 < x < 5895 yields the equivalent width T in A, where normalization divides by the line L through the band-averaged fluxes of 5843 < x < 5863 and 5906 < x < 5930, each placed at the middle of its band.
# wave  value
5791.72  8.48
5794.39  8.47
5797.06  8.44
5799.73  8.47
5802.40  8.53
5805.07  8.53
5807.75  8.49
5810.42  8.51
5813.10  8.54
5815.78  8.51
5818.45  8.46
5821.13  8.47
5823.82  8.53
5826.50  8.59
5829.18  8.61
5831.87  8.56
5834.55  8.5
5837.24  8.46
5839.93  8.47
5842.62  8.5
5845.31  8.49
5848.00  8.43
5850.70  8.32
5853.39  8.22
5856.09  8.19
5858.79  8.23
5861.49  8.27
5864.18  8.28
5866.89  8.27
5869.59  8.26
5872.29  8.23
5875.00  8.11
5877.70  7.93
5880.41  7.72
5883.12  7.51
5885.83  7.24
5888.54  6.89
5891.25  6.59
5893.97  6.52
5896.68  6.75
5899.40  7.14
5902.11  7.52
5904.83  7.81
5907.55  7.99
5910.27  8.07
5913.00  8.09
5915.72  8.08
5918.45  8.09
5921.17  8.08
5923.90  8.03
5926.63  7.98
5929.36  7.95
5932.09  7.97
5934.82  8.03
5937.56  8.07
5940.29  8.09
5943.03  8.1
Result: 2.2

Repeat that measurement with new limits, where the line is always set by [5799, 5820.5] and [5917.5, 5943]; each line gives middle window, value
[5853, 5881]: 0.4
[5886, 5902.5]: 2.6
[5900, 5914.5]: 0.5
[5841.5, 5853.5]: -0.1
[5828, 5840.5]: -0.2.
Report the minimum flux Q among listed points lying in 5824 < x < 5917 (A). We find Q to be 6.52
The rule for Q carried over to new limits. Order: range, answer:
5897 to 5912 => 7.14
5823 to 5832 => 8.53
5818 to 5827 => 8.46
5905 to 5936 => 7.95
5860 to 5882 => 7.72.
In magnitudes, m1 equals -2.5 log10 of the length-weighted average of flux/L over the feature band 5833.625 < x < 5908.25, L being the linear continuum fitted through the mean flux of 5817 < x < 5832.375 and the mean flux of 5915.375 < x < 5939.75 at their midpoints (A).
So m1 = 0.06 mag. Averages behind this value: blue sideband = 8.54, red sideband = 8.03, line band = 7.88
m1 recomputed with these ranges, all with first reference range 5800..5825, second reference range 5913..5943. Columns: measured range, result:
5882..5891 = 0.153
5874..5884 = 0.056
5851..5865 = 0.010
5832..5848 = -0.012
